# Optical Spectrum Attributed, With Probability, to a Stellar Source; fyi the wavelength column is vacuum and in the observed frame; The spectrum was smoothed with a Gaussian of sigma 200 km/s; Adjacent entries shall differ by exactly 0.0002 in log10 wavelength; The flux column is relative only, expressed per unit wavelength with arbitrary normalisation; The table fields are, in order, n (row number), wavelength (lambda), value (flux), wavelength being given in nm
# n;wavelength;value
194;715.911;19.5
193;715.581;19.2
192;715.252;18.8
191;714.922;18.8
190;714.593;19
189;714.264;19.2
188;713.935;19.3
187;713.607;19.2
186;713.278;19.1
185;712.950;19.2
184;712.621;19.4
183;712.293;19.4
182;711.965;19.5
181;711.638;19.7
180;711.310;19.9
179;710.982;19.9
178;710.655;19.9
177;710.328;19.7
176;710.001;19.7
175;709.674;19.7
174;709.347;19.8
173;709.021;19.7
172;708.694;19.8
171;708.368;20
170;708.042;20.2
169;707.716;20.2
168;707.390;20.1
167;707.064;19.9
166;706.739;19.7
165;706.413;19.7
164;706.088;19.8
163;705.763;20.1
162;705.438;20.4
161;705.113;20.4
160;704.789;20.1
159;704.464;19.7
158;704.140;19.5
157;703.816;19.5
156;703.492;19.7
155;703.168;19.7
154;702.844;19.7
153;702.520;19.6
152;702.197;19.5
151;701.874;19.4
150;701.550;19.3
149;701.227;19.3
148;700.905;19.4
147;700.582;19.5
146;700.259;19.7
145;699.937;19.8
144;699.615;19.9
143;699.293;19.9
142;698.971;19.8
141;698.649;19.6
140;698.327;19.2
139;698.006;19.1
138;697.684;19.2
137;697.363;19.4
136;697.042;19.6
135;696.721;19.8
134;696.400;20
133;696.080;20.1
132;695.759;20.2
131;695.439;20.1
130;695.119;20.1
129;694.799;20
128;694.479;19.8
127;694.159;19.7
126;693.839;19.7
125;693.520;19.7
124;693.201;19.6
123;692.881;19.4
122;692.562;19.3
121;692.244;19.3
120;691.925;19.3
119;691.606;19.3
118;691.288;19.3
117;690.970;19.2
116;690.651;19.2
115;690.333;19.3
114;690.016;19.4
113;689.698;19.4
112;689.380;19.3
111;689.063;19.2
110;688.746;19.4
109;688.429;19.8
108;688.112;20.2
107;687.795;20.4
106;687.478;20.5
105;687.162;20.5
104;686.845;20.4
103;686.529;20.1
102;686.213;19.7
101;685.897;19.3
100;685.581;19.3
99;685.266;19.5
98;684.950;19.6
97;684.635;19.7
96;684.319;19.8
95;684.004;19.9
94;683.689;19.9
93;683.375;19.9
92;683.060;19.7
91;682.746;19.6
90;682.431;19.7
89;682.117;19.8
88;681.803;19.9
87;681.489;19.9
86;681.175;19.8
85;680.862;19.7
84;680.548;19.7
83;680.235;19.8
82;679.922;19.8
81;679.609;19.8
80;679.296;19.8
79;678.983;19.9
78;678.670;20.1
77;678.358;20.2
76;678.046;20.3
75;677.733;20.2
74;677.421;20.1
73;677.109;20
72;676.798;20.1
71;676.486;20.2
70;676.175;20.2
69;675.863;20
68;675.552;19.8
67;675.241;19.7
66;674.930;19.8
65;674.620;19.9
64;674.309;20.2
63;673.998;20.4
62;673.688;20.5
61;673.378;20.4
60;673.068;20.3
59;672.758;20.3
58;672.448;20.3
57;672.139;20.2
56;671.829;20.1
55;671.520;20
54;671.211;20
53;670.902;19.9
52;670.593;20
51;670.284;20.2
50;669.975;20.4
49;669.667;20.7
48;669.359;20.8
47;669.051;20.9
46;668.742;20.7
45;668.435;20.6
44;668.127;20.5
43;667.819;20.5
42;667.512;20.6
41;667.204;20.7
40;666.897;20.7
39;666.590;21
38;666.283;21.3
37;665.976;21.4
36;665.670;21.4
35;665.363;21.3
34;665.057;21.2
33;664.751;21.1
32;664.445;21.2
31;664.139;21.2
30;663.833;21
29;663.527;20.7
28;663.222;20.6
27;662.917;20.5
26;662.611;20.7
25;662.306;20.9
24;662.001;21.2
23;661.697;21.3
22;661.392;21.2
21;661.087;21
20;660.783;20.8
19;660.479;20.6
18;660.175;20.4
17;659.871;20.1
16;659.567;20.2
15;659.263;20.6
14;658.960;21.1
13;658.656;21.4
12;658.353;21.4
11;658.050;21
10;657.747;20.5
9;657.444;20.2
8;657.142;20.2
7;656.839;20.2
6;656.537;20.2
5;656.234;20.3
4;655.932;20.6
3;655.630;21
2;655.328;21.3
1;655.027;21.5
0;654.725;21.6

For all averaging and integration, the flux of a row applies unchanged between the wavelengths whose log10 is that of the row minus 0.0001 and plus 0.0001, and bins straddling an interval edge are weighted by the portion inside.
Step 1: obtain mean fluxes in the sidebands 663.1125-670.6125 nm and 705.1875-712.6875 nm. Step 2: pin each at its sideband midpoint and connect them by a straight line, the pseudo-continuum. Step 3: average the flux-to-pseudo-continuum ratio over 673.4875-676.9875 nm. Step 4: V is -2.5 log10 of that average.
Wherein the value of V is 0.03 mag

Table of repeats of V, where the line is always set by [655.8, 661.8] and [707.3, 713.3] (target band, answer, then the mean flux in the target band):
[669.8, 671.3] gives 0.02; 20.1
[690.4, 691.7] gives 0.05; 19.2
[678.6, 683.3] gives 0.03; 19.8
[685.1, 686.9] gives 0.03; 19.7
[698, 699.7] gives 0.02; 19.6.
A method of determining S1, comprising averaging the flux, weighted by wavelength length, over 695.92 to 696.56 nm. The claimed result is 20.1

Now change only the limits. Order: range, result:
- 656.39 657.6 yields 20.2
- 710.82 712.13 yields 19.7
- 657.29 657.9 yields 20.4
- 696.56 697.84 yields 19.5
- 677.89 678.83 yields 20.2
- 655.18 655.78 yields 21.1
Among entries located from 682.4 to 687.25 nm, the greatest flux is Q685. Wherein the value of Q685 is 20.5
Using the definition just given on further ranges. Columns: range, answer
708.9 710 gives 19.8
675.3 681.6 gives 20.3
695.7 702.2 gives 20.2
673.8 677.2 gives 20.4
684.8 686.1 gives 19.6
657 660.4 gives 21.4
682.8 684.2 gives 19.9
